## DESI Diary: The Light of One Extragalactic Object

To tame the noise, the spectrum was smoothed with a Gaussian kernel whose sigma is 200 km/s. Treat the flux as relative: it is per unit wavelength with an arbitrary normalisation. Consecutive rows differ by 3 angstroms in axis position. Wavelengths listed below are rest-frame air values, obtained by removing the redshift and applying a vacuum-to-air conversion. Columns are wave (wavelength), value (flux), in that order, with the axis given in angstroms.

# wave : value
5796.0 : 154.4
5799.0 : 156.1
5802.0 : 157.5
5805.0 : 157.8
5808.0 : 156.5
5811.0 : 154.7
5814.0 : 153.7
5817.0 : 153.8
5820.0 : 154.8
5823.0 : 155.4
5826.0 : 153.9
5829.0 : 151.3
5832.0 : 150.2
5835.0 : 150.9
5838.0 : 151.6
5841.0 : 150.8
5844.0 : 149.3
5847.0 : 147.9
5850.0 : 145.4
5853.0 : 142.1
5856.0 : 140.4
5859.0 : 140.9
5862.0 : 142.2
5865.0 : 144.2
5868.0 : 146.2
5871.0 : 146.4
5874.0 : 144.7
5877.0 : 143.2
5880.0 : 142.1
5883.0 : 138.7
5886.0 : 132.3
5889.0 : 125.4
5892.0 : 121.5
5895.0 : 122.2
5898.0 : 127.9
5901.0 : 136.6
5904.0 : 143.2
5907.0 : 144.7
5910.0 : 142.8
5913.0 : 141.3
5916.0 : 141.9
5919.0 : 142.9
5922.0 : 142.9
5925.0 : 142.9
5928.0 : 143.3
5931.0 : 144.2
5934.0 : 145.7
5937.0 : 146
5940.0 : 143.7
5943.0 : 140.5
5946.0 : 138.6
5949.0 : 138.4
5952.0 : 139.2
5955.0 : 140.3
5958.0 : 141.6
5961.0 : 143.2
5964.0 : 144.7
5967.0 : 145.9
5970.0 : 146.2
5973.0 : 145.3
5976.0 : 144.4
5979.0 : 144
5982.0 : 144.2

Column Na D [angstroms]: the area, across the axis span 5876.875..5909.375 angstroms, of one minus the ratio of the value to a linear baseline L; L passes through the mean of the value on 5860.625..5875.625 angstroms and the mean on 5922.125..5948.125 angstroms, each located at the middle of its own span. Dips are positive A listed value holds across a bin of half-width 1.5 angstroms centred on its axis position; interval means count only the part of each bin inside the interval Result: 2.2 angstroms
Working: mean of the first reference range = 145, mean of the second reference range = 143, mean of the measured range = 134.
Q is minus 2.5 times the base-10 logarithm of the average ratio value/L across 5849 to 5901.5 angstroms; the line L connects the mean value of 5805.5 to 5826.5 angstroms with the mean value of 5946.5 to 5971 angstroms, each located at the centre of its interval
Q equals 0.09 mag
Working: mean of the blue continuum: 155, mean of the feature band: 138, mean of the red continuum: 142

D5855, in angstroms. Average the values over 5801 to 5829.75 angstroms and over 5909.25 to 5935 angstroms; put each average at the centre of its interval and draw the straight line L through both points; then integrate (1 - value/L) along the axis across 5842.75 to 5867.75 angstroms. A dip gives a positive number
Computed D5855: 1.07 angstroms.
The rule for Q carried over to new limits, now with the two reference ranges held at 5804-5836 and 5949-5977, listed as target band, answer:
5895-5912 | 0.076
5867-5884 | 0.045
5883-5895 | 0.168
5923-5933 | 0.017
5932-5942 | 0.002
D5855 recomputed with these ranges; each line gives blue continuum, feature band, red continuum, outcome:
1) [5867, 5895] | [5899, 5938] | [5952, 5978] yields -0.79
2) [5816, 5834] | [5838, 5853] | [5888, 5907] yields -0.12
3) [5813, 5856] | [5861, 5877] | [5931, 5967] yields 0.35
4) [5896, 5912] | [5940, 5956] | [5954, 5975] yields 0.31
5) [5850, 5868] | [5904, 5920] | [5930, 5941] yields 0.17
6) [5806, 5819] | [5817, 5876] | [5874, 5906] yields -0.92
